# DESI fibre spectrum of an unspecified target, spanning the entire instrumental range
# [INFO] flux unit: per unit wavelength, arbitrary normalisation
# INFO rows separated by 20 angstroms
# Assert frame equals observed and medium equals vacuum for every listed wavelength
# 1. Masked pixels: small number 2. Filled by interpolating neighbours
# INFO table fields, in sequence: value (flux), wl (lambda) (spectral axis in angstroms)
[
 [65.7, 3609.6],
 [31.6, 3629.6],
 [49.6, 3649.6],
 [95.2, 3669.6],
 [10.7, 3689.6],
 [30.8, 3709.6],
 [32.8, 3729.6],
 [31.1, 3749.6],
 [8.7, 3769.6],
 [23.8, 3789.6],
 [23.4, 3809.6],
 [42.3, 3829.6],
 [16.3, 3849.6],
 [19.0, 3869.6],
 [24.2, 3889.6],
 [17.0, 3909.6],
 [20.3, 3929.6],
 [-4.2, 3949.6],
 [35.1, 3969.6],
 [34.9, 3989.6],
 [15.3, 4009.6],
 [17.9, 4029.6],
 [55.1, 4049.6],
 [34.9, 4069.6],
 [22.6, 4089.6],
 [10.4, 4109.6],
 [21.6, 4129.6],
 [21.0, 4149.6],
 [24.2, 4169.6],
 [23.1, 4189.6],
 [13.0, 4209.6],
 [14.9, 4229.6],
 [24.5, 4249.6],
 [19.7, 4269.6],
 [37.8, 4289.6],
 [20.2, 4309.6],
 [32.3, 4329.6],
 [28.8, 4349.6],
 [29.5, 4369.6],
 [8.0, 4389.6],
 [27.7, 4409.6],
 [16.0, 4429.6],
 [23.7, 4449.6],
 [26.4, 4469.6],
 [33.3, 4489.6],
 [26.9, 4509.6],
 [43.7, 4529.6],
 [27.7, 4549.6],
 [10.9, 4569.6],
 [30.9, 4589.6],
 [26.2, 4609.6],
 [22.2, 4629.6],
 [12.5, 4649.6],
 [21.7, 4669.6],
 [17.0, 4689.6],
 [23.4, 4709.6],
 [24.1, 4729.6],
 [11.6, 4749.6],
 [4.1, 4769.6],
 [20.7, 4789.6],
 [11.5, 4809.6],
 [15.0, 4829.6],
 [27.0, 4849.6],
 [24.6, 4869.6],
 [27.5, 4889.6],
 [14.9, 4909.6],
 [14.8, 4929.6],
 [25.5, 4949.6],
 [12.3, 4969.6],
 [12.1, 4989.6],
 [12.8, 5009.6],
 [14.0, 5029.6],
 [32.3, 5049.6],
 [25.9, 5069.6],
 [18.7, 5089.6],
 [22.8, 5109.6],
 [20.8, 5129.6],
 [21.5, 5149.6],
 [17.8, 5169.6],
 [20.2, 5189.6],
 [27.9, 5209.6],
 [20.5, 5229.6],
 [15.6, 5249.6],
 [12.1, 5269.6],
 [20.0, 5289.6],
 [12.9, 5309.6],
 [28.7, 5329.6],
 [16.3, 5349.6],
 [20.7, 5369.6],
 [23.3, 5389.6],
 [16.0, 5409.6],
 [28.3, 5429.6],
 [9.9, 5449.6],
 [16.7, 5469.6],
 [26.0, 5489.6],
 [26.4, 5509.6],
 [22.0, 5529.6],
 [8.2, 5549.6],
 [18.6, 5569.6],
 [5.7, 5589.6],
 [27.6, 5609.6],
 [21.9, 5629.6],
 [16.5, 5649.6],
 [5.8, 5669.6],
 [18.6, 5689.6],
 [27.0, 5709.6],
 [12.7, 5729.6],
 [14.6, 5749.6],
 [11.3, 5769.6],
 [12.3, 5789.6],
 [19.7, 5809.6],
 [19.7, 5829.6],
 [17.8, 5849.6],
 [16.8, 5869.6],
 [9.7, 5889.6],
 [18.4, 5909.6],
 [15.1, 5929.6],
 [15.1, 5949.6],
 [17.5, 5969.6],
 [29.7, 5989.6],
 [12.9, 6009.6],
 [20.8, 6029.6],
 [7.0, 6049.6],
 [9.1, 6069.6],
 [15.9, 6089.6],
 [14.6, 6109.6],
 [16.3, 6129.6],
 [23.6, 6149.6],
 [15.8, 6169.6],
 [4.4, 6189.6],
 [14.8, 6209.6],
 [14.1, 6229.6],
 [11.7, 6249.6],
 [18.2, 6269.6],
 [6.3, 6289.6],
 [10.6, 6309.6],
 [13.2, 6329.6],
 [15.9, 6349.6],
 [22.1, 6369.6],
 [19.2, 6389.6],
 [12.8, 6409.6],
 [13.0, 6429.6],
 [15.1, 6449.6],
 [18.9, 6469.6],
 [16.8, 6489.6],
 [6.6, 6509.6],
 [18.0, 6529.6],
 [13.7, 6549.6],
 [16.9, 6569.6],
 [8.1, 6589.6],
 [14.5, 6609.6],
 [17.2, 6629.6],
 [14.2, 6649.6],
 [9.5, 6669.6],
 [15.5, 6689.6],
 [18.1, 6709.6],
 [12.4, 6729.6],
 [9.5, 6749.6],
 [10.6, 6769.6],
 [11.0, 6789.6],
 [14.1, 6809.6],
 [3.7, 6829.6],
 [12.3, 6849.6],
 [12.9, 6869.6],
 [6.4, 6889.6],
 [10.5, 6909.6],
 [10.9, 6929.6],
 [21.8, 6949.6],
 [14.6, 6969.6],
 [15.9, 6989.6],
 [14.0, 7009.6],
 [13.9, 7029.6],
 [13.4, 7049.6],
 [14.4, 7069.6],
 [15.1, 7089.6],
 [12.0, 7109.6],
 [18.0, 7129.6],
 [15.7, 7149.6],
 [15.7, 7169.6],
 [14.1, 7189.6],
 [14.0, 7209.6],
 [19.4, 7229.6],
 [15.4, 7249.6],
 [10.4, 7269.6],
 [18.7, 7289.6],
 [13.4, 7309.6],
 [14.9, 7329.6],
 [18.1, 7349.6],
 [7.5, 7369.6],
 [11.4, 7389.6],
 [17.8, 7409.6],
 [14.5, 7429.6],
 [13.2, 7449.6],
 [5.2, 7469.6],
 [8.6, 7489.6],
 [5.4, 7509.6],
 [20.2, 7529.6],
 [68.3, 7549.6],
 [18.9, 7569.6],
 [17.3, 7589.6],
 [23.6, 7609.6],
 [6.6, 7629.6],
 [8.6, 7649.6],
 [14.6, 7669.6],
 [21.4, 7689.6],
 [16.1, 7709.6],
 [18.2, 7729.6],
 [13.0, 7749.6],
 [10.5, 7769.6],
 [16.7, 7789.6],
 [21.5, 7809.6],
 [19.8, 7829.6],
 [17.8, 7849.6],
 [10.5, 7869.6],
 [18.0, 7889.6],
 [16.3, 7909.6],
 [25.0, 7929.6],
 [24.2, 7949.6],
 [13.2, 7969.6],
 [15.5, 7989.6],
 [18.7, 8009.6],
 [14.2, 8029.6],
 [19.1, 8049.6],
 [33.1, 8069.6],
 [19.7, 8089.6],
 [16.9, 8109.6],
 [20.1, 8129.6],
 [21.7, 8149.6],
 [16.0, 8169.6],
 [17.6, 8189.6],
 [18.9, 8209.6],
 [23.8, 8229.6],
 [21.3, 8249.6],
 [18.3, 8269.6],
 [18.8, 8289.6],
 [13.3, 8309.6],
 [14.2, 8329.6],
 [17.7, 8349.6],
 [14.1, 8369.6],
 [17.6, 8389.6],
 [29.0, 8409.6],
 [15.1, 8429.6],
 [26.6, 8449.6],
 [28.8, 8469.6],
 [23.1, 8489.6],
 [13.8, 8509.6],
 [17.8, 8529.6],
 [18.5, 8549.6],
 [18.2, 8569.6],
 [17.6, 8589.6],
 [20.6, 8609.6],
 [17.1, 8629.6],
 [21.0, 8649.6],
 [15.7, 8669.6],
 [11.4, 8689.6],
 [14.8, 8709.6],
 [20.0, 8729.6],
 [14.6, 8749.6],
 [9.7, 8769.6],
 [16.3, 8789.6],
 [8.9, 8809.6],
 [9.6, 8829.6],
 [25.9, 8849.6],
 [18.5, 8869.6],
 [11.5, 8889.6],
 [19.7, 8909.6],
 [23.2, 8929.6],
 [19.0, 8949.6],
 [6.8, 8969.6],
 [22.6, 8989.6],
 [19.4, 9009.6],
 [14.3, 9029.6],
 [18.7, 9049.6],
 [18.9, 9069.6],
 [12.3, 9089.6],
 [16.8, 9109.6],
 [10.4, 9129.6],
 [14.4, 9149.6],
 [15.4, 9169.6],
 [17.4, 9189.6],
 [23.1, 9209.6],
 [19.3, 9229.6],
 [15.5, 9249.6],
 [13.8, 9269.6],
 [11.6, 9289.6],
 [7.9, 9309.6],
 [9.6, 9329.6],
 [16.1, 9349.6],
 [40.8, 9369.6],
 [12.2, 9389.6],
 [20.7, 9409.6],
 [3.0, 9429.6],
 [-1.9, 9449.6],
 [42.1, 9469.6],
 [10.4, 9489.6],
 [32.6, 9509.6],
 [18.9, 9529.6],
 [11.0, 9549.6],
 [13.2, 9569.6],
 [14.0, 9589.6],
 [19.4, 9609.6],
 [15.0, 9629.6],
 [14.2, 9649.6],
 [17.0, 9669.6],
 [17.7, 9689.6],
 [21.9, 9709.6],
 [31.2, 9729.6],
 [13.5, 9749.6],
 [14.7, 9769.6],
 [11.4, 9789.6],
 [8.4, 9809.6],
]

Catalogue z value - 1.03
